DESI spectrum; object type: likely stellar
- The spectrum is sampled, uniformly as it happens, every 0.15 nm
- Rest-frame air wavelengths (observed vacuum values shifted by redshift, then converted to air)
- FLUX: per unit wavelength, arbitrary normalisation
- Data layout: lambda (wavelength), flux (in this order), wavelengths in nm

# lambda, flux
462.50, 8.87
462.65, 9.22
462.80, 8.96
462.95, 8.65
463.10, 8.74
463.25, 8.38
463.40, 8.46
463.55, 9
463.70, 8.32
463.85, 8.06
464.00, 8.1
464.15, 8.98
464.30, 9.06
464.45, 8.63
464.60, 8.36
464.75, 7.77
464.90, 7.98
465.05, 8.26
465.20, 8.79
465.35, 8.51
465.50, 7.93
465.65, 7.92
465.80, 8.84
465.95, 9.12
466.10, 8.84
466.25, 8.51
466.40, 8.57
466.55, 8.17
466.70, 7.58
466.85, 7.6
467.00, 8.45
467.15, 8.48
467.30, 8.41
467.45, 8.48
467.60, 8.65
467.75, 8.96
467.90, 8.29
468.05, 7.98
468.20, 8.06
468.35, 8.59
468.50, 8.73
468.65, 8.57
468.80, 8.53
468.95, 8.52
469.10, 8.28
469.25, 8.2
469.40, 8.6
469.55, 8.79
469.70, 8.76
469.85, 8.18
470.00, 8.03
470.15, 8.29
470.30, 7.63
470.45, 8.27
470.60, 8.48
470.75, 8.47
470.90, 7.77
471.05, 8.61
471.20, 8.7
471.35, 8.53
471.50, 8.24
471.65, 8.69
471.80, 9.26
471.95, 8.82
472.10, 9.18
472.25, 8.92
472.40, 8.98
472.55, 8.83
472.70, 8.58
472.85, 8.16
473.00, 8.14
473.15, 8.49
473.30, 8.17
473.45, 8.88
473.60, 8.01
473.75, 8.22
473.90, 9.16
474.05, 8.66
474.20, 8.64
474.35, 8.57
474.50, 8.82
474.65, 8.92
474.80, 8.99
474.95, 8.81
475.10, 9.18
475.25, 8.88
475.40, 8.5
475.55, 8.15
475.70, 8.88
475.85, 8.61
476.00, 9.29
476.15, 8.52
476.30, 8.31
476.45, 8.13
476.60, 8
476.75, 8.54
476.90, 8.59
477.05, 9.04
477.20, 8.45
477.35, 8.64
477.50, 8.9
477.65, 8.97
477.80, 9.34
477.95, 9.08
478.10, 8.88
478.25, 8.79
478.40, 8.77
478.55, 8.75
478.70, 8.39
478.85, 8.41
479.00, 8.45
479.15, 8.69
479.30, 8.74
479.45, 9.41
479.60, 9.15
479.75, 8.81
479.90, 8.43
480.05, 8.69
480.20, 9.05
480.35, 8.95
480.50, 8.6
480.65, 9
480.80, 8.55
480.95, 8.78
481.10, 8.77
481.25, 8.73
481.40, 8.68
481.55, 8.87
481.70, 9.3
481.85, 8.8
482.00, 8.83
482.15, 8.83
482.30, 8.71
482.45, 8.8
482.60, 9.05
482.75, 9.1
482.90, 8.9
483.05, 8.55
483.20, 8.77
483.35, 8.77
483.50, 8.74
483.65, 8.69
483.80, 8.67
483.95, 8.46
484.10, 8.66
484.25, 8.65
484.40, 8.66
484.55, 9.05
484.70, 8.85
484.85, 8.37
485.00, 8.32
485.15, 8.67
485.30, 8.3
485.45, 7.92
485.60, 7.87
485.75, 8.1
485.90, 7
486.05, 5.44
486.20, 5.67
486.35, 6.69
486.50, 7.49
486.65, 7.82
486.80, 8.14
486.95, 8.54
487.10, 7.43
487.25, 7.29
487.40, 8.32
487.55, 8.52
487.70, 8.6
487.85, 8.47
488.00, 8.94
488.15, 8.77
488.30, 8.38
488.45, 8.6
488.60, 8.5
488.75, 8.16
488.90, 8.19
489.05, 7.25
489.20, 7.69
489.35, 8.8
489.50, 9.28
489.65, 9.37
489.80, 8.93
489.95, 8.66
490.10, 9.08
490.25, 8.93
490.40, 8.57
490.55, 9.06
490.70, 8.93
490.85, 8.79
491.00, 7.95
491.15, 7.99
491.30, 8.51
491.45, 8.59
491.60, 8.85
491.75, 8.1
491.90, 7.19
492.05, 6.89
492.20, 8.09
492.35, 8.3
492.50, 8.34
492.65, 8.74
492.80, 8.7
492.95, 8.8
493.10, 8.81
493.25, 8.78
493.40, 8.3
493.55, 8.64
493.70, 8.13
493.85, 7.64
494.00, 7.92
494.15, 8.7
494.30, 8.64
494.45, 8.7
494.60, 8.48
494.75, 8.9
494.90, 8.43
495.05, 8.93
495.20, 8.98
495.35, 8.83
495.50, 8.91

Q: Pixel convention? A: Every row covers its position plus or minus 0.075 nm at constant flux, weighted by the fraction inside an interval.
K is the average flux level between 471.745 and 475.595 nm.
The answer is 8.69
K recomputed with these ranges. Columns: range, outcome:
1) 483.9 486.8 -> 7.9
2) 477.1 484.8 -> 8.79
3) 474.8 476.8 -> 8.62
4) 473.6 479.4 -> 8.7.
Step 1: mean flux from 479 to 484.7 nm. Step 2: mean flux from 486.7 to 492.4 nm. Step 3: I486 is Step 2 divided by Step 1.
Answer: 0.95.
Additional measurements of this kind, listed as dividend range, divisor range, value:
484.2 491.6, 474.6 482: 0.94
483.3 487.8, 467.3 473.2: 0.95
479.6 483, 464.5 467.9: 1.06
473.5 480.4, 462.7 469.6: 1.03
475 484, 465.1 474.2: 1.03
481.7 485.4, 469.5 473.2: 1.03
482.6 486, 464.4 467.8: 1.01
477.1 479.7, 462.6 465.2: 1.03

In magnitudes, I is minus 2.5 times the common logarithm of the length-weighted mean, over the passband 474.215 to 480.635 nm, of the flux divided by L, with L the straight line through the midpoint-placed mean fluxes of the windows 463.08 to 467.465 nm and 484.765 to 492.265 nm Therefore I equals -0.059 mag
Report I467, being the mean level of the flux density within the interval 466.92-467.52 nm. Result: 8.45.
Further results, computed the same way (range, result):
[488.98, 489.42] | 7.91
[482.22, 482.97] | 8.91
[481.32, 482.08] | 8.89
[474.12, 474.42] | 8.61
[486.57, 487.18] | 7.97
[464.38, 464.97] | 8.18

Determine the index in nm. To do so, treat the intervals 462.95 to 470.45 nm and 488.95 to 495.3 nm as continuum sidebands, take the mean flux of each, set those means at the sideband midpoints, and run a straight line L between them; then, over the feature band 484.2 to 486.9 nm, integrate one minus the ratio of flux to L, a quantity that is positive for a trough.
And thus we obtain 0.20 nm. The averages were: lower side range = 8.41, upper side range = 8.48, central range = 7.83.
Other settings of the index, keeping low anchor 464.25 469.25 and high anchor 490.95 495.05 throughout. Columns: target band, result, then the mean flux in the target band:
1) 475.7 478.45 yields -0.111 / 8.72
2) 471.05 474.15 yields -0.089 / 8.63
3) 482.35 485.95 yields -0.079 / 8.55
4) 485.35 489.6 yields 0.217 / 7.93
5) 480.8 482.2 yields -0.076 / 8.83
